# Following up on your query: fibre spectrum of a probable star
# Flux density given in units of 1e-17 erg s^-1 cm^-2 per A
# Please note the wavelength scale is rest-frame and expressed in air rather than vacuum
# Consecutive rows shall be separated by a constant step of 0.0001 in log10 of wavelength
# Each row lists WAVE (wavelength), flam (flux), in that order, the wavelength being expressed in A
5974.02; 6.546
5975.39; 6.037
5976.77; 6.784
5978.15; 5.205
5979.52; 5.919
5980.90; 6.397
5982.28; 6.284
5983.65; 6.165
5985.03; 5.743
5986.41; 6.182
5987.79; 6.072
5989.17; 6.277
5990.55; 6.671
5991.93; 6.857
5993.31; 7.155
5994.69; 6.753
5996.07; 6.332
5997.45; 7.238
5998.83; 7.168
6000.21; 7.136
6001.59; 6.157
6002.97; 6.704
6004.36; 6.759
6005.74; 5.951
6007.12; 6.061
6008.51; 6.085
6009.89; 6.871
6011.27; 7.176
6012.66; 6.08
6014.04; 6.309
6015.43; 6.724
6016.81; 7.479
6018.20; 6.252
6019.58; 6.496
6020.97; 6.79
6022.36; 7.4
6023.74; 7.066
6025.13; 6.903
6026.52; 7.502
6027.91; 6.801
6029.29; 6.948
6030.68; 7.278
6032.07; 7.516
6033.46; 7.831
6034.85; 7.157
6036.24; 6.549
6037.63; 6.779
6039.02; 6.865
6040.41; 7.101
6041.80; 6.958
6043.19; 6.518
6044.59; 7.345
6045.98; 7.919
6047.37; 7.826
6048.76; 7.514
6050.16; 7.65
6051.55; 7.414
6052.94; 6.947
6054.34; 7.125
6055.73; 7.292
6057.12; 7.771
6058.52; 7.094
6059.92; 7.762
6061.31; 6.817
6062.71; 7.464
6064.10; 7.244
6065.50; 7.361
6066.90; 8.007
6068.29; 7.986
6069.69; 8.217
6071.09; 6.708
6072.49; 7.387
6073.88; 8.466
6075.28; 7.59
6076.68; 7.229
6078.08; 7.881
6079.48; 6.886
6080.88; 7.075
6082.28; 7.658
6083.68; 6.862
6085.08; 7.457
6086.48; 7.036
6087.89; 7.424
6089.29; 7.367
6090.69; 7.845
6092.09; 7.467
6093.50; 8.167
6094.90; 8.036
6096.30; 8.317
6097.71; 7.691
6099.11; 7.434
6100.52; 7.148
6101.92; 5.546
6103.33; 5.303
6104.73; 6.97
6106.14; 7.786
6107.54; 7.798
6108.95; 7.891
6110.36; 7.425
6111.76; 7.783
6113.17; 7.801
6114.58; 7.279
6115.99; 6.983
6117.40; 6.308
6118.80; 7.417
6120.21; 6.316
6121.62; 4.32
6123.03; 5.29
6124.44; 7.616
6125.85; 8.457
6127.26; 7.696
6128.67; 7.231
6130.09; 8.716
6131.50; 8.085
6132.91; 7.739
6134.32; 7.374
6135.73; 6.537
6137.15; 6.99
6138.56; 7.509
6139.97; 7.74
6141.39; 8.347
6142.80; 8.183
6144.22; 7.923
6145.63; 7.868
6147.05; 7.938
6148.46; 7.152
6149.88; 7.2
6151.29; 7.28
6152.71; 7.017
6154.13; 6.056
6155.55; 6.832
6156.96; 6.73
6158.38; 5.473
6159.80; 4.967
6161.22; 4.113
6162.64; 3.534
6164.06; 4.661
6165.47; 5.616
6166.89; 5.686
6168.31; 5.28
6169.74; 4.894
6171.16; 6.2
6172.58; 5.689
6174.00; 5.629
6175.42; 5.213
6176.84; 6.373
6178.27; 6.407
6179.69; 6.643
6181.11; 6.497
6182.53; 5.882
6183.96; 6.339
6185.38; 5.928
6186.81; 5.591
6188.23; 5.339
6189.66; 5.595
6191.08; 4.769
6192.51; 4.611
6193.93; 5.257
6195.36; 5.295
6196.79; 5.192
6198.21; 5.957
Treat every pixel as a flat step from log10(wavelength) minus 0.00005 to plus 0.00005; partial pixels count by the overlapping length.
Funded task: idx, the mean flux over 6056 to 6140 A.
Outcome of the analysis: 7.34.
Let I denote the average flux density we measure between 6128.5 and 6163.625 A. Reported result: 6.96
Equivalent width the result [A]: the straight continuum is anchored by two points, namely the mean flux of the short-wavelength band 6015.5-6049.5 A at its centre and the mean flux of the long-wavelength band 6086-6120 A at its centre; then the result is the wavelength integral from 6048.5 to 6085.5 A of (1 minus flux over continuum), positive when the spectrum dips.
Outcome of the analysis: -1.1 A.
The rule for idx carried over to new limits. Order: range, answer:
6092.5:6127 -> 7.14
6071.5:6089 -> 7.4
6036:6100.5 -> 7.43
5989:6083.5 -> 7.1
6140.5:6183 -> 6.25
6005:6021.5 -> 6.52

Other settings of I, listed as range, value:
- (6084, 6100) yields 7.63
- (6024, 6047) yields 7.13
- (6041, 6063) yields 7.33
